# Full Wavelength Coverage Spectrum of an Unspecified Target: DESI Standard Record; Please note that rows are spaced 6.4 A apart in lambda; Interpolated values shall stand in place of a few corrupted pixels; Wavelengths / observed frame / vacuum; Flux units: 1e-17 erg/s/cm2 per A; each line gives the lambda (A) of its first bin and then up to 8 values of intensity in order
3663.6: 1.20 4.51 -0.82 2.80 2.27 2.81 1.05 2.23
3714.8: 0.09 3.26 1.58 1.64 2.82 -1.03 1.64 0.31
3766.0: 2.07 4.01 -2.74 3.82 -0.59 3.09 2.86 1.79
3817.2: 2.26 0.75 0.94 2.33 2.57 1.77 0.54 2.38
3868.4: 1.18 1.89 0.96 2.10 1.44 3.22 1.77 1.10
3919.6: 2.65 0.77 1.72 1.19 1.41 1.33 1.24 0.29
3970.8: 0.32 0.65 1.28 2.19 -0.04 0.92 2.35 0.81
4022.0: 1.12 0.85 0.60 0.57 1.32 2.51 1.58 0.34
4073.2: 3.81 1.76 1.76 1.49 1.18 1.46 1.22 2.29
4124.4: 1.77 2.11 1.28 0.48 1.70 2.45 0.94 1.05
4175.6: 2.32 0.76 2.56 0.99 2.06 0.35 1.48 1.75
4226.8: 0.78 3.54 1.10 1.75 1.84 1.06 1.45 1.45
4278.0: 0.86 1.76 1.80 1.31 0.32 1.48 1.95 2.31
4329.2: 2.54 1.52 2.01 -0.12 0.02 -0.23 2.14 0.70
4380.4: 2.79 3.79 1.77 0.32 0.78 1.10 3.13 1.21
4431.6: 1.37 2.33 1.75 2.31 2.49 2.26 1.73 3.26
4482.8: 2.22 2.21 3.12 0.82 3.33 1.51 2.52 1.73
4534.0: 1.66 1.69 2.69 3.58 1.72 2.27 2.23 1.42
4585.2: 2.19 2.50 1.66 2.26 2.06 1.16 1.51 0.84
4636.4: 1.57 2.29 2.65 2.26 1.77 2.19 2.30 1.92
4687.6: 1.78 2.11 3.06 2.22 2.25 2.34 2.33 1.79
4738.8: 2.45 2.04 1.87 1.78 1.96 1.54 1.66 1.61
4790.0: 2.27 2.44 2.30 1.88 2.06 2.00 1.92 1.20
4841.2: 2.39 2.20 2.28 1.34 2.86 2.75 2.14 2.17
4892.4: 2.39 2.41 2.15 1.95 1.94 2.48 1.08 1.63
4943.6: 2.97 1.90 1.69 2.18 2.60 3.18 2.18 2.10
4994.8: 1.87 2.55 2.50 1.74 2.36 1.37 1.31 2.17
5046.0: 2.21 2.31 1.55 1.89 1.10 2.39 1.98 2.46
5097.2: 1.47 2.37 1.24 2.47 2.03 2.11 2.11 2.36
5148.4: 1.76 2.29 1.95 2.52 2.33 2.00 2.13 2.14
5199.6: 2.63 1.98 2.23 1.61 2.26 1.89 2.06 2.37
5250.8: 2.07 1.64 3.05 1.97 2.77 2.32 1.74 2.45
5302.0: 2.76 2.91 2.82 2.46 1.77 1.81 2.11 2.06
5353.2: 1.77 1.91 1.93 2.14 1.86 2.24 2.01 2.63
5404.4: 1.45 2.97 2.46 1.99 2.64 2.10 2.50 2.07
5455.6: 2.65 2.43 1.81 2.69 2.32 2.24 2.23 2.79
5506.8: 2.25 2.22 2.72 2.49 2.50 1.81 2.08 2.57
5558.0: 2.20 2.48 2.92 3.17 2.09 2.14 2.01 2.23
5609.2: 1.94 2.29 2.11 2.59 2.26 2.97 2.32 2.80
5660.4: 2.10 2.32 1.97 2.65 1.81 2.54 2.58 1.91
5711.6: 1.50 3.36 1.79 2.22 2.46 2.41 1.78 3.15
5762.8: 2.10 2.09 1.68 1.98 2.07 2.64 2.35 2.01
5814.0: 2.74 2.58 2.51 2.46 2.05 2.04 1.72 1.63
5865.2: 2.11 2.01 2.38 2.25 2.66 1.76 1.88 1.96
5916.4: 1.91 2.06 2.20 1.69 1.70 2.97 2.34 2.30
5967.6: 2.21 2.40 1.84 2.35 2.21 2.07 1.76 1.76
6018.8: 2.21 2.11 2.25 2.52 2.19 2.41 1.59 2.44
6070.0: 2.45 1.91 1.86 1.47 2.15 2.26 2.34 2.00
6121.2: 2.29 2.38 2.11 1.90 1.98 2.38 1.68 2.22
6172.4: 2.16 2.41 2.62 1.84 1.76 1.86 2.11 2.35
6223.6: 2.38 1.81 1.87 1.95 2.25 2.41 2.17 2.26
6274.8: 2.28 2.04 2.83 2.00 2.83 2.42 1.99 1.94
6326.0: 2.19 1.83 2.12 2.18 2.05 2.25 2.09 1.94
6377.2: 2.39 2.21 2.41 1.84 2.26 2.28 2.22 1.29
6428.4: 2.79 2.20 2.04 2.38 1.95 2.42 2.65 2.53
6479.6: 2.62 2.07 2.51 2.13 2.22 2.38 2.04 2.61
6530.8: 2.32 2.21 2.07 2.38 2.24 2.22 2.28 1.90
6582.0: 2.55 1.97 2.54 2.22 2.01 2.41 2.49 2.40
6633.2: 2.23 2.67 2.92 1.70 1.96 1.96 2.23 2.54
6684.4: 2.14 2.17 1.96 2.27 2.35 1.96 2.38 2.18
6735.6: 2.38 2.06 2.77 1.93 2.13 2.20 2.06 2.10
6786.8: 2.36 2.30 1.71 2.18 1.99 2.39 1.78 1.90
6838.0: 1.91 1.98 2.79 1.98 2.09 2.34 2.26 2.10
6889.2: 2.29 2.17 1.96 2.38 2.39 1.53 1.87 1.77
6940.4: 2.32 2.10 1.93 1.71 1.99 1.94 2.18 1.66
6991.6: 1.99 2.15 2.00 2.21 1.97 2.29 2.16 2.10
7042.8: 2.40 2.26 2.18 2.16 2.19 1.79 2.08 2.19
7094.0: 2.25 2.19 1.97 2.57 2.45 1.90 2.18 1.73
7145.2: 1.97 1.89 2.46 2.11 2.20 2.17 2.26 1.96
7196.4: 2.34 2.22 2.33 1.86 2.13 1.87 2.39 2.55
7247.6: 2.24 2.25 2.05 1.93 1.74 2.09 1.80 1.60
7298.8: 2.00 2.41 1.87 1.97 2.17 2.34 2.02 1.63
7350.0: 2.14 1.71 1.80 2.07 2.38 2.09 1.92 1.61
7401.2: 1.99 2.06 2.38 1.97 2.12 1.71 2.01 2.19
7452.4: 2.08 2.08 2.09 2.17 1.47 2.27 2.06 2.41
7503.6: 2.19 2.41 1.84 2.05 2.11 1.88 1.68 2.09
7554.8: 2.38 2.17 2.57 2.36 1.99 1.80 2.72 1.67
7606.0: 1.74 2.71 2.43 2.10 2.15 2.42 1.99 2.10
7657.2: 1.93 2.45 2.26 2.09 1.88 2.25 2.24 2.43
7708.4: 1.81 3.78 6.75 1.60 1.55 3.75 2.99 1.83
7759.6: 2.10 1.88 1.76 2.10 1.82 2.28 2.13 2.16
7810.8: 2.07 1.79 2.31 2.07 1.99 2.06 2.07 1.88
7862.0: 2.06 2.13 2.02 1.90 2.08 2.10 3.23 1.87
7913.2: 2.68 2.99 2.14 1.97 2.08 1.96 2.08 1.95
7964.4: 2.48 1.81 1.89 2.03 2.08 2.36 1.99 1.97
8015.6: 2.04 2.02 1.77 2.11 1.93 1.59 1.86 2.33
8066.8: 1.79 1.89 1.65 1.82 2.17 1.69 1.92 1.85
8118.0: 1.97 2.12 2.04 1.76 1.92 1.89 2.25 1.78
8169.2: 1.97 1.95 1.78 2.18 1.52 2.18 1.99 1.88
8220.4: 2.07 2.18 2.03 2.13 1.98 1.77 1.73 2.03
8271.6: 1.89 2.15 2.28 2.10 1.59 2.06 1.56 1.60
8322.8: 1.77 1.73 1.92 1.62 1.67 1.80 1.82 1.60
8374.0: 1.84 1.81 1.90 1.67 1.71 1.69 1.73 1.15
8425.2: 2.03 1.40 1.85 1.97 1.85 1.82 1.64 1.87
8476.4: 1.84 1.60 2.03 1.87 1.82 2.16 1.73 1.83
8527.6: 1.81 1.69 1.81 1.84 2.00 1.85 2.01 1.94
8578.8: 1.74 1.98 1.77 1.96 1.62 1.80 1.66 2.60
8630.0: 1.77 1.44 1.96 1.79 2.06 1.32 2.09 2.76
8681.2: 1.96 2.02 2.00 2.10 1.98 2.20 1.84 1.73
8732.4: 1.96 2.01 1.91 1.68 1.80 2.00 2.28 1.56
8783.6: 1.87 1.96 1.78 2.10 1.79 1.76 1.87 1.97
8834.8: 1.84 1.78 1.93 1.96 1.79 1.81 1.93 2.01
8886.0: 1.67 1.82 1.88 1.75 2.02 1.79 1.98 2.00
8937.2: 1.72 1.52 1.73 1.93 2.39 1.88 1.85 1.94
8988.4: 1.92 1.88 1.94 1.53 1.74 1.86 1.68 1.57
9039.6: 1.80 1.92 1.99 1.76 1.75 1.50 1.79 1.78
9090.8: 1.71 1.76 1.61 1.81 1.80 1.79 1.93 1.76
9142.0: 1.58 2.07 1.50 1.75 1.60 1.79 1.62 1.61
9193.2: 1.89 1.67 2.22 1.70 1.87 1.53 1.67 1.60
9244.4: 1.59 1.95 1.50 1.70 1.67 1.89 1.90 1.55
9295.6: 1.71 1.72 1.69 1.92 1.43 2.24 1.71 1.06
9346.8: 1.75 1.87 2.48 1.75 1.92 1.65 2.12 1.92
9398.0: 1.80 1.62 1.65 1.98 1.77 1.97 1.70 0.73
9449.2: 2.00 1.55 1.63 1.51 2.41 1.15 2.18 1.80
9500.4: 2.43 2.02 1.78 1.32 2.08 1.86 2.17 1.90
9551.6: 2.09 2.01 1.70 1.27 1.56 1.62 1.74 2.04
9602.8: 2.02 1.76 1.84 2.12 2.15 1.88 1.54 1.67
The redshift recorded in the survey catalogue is 0.18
